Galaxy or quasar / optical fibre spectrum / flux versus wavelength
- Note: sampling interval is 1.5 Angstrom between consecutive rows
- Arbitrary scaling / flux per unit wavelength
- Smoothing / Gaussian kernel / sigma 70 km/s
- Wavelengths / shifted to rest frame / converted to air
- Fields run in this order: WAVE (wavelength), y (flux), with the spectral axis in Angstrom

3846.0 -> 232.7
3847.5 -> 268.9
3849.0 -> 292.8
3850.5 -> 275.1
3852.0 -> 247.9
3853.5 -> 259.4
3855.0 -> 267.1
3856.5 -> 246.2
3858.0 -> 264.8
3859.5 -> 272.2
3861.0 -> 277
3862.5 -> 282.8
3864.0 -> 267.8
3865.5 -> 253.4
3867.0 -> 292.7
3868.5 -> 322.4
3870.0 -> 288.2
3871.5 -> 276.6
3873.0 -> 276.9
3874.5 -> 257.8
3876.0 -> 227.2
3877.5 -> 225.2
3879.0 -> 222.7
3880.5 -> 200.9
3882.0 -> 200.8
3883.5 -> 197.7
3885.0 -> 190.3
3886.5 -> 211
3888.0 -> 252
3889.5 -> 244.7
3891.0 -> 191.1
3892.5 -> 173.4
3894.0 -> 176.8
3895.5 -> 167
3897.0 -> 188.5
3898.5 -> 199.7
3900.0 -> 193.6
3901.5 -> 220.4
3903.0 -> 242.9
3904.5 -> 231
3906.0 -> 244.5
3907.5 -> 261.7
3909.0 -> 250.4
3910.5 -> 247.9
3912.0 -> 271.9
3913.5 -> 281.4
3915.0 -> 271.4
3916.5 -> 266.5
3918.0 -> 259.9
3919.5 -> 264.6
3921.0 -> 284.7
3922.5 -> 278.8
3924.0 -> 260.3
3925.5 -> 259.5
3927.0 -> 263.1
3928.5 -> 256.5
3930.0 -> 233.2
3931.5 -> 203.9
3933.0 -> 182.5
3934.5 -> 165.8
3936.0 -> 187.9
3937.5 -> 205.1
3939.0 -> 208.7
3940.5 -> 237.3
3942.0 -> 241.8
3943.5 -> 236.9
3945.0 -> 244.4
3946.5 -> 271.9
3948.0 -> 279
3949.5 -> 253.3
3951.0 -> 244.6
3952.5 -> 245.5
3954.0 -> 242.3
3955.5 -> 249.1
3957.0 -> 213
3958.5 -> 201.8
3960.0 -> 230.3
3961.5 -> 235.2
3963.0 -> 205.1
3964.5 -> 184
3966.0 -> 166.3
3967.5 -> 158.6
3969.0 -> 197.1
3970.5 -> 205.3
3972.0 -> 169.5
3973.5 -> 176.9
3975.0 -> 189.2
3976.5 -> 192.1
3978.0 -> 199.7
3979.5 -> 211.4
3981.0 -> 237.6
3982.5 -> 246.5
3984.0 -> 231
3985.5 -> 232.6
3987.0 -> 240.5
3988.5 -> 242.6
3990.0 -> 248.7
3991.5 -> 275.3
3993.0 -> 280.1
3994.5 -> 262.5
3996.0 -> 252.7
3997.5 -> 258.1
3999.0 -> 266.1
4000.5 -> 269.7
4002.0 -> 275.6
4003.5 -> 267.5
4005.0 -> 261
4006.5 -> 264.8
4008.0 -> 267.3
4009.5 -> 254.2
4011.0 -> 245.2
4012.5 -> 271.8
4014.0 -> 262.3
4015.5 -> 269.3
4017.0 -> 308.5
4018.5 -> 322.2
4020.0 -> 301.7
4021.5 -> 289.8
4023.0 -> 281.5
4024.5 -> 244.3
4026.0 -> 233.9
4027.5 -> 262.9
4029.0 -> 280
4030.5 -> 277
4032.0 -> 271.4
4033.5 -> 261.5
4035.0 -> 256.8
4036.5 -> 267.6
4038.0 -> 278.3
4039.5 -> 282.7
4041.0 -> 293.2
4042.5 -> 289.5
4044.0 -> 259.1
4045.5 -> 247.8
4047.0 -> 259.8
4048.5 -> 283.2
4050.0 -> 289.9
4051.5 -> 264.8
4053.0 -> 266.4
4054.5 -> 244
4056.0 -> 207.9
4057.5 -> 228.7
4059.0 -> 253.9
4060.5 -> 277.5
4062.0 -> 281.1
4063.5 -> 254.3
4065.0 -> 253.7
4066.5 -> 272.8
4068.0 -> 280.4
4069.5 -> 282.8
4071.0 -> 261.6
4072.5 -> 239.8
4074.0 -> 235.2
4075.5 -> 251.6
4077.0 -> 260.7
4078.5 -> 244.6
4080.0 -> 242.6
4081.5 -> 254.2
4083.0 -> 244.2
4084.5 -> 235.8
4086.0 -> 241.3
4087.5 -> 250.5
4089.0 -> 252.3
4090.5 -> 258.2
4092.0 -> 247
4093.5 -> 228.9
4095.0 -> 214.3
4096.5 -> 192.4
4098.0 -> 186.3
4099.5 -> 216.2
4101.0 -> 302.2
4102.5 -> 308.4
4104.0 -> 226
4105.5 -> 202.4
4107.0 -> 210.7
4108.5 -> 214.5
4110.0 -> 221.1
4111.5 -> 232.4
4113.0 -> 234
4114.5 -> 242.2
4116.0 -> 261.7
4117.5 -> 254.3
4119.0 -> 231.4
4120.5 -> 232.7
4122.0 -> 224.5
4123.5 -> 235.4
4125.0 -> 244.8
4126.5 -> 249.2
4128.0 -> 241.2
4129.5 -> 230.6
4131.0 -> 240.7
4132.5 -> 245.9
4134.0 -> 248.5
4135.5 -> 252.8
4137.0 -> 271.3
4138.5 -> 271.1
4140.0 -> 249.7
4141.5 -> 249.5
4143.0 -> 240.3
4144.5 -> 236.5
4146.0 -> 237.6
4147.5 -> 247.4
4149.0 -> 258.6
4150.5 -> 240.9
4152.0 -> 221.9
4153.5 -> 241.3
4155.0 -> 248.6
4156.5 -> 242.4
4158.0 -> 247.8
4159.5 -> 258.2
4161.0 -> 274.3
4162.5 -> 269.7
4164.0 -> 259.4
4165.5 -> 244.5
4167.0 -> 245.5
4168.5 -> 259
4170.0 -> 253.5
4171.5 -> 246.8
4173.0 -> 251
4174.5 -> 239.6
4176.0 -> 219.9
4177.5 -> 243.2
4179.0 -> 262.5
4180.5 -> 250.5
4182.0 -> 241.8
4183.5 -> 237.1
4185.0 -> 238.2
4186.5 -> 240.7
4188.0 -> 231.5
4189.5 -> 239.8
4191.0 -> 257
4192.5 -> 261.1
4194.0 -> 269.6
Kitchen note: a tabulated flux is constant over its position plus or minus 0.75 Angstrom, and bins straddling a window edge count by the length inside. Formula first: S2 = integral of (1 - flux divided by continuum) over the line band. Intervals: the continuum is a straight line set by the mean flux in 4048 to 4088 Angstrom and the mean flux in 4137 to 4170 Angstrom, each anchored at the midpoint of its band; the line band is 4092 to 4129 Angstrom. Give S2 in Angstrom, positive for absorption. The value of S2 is 2.8 Angstrom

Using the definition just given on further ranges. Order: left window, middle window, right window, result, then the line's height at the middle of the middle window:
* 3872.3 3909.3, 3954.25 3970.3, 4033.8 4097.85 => 1.9 Angstrom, 233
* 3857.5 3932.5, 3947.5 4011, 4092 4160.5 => 2.3 Angstrom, 242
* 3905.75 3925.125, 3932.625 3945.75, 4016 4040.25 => 2.7 Angstrom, 268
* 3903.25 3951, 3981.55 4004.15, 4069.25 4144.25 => -1.1 Angstrom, 244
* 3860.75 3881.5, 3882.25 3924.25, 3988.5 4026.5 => 4.9 Angstrom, 263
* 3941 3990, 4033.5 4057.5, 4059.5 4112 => -2.8 Angstrom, 237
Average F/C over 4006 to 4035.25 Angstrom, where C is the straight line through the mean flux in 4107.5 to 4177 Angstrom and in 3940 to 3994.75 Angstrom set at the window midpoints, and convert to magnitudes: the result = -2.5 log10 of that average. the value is -0.172 mag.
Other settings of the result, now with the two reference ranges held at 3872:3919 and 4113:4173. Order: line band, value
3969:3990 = 0.10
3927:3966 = 0.03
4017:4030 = -0.17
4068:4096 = -0.02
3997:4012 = -0.12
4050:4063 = -0.06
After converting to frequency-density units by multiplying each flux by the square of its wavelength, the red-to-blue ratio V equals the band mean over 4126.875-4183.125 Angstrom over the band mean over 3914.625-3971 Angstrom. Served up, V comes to 1.19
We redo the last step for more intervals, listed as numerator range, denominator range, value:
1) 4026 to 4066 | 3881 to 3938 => 1.24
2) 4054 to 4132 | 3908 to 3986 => 1.14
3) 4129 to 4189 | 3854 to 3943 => 1.18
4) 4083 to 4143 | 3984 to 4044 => 0.94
